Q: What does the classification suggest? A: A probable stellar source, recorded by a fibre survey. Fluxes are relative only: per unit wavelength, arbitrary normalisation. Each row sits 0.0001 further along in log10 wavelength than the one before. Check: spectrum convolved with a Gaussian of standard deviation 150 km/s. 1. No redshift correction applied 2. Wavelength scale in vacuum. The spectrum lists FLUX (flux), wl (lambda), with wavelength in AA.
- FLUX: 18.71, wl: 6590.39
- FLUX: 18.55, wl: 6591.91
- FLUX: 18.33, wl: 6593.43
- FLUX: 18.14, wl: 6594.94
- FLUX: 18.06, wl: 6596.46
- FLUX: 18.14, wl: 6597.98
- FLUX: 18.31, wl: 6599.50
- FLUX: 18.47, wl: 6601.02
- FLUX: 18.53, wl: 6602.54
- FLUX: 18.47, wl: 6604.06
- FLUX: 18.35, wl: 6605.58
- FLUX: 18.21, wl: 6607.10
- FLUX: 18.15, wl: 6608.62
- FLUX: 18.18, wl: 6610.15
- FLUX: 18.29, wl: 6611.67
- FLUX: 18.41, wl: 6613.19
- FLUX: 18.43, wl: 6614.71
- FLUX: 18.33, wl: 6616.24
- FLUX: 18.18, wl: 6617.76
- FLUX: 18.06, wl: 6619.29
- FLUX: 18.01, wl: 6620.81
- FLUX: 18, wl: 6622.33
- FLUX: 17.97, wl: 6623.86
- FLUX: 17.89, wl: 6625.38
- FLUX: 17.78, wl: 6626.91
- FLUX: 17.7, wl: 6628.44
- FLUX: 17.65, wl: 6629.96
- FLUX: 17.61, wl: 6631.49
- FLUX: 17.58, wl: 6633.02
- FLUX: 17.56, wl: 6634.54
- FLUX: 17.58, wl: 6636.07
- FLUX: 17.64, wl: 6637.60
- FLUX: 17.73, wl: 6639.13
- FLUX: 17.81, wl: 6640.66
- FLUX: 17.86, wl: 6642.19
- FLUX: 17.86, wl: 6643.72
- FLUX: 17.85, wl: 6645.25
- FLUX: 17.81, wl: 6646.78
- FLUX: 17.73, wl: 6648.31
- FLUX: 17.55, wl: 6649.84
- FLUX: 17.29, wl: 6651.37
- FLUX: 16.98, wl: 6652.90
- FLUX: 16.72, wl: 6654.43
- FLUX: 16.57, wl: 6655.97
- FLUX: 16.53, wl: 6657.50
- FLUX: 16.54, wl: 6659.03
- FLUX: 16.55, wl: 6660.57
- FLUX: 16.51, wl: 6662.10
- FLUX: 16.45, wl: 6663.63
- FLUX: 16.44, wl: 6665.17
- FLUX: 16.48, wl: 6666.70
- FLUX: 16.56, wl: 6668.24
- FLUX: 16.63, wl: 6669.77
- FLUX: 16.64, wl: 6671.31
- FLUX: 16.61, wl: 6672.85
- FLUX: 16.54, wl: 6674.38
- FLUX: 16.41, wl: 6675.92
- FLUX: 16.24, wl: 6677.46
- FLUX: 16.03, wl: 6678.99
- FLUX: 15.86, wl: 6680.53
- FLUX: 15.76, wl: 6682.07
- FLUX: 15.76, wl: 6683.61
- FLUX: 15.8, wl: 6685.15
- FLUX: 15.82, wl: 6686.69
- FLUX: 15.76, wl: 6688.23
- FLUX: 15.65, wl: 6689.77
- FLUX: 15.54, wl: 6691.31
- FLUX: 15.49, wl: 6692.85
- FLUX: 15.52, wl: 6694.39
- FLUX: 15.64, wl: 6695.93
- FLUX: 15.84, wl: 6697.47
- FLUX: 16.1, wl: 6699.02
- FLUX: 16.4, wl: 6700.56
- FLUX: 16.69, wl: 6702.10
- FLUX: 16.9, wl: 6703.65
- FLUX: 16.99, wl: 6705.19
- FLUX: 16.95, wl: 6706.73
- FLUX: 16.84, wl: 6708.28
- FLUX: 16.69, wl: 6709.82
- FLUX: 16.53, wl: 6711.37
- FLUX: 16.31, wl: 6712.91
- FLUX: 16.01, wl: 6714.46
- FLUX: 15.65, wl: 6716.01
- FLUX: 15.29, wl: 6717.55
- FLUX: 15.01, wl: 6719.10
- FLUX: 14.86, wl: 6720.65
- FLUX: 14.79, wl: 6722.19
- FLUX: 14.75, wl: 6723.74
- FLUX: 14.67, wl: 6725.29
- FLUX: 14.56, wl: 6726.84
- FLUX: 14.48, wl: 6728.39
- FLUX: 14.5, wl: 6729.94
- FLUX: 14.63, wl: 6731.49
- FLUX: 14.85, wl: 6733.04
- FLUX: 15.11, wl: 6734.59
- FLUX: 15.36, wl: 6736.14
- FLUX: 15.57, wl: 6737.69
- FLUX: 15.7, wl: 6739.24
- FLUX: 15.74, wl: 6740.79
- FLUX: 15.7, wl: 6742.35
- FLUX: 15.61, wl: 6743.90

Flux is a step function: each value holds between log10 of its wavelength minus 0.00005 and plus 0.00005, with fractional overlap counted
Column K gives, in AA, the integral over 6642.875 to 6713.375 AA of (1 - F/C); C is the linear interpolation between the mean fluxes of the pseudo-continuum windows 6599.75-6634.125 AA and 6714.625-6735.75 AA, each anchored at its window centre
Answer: -0.9 AA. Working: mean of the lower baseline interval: 18.1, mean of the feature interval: 16.5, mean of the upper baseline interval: 14.9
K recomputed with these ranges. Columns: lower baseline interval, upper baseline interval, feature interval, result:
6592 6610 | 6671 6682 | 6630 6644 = -0.28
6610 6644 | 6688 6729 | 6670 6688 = 0.45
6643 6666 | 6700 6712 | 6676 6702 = 1.52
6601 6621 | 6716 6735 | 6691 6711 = -0.95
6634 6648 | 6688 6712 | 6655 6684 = 1.07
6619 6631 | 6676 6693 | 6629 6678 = -0.55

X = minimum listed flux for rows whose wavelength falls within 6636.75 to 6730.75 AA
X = 14.48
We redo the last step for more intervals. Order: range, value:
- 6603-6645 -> 17.56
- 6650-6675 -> 16.44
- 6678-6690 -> 15.65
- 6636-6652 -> 17.29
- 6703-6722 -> 14.86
